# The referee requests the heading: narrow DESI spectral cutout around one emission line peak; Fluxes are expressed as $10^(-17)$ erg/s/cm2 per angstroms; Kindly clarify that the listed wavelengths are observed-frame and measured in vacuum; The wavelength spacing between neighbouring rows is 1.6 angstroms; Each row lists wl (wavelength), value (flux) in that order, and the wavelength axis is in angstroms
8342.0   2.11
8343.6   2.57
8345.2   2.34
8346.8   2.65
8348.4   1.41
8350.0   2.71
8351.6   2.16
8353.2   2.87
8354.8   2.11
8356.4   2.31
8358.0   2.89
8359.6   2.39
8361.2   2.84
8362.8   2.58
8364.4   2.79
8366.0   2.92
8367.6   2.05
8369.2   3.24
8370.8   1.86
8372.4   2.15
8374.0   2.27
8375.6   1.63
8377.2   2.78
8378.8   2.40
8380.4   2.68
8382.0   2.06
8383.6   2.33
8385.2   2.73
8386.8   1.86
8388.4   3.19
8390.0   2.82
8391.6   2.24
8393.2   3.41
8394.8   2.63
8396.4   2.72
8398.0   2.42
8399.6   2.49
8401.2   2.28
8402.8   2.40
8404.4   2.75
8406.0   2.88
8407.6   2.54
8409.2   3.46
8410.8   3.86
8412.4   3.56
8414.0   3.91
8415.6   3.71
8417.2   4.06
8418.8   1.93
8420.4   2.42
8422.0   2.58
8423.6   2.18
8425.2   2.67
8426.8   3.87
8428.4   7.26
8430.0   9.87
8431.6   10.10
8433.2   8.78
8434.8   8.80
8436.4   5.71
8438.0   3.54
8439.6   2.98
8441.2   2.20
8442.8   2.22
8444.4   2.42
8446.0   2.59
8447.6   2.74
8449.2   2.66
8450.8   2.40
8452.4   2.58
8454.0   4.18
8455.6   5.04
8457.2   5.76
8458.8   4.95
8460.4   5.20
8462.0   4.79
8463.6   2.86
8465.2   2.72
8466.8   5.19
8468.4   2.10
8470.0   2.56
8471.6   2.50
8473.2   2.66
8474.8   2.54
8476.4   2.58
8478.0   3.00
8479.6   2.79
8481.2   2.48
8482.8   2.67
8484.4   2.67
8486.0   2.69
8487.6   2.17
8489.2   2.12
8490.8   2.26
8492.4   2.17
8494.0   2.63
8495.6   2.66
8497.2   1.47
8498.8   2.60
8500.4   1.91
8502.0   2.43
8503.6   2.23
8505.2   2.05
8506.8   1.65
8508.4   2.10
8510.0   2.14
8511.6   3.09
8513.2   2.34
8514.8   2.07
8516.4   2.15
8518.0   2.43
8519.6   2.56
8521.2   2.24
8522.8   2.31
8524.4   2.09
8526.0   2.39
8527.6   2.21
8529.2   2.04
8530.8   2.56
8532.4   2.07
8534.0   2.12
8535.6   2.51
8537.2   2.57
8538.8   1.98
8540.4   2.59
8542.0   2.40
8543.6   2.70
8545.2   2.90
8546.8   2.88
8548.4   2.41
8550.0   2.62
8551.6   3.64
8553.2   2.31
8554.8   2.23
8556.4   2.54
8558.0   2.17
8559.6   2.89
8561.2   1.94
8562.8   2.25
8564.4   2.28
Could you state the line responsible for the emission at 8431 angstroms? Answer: H-alpha 6563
